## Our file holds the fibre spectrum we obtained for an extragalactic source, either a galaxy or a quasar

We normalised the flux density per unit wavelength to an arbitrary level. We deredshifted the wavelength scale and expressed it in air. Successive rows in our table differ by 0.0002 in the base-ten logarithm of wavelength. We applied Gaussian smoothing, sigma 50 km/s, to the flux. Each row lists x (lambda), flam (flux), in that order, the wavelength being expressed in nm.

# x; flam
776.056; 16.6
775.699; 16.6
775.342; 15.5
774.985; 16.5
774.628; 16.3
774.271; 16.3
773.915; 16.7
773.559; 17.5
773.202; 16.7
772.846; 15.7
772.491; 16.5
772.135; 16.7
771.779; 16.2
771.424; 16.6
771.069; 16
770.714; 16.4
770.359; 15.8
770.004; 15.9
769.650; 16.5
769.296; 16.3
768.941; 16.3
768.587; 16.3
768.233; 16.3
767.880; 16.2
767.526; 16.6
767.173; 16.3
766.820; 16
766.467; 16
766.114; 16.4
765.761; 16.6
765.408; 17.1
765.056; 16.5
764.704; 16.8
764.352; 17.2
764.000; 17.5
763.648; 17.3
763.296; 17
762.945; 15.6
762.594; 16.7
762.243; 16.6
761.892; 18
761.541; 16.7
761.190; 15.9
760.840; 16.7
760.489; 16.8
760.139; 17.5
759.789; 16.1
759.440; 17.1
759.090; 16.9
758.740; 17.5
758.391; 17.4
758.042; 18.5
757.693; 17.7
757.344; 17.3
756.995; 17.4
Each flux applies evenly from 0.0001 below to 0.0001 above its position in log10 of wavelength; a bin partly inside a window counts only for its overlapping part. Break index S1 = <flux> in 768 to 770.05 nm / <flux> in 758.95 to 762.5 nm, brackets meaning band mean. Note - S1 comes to 0.97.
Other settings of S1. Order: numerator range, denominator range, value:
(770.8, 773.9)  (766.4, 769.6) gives 1.01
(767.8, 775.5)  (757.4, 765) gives 0.96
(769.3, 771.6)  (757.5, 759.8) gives 0.93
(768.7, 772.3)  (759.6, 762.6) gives 0.97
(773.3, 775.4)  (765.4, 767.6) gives 1.01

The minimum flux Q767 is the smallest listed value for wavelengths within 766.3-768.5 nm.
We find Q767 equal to 16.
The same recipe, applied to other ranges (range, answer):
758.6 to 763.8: 15.6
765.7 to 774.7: 15.7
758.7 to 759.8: 16.1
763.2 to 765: 16.8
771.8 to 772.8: 16.5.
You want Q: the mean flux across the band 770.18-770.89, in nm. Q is 16.1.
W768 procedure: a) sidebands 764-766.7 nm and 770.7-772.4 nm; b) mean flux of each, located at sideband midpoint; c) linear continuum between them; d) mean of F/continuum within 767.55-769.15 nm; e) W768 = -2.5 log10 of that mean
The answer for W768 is 0.02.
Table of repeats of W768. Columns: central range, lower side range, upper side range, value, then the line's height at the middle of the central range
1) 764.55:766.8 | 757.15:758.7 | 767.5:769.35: 0.01 mag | 16.7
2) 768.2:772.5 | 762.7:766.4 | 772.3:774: 0.03 mag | 16.7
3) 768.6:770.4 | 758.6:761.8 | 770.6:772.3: 0.02 mag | 16.5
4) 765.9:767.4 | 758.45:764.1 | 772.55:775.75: 0.03 mag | 16.7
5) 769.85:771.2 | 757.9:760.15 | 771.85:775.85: 0.04 mag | 16.6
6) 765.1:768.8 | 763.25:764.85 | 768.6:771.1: 0.02 mag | 16.7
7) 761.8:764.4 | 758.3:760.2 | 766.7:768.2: -0.02 mag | 16.7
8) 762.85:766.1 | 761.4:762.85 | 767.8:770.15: -0.01 mag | 16.7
